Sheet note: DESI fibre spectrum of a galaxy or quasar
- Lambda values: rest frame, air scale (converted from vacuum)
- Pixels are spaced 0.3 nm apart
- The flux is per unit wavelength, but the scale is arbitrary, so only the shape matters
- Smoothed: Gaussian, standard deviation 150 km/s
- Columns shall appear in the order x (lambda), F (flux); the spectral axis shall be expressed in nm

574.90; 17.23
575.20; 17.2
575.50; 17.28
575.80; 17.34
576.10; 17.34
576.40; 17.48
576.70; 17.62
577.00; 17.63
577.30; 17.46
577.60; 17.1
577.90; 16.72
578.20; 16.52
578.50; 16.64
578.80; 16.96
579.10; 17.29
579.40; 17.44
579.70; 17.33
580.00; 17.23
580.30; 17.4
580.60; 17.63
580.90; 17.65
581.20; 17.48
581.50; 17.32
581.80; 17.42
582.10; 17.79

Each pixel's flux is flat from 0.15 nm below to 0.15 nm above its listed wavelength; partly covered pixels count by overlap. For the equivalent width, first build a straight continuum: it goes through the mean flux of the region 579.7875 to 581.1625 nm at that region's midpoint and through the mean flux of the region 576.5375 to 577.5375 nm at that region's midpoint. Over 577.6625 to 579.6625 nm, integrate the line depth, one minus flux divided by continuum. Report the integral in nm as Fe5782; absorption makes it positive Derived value 0.062 nm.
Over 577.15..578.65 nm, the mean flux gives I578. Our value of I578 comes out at 16.9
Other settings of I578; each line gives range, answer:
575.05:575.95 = 17.3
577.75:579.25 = 16.8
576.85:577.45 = 17.5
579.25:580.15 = 17.3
